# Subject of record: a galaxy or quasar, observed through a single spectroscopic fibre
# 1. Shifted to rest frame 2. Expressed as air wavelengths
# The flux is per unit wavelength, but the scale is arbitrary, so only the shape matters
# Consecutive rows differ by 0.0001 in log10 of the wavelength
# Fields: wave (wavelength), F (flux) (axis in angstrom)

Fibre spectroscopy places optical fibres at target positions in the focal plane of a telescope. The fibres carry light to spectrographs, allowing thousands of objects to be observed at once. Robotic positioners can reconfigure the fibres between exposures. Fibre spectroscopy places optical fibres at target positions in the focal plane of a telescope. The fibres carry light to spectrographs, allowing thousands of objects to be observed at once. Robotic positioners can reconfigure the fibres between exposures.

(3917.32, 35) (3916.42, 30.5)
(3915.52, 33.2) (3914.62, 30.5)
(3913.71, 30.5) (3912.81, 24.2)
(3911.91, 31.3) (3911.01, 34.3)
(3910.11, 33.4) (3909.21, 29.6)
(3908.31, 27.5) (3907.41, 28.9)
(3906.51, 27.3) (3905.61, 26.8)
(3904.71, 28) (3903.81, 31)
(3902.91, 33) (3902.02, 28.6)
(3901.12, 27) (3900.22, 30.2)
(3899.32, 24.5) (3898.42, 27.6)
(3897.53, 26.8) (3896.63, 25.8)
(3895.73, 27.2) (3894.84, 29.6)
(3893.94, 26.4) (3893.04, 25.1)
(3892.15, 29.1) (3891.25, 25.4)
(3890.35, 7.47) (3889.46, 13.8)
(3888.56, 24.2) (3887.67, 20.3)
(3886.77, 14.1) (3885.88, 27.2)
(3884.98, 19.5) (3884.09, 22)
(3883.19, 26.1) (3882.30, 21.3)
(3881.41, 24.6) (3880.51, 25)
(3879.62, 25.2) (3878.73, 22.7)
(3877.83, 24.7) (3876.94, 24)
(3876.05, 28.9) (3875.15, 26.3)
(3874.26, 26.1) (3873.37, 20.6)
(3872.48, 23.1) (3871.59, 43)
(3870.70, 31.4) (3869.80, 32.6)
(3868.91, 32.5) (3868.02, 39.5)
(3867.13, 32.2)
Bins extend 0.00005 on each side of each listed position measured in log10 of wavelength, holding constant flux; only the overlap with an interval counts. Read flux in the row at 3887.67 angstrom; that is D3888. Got 20.3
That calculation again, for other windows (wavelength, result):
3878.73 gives 22.7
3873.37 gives 20.6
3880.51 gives 25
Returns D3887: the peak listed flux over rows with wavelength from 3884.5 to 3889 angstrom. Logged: 27.2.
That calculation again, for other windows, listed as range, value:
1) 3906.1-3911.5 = 34.3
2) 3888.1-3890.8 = 24.2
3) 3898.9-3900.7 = 30.2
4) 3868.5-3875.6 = 43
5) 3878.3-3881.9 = 25.2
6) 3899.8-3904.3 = 33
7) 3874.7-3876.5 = 28.9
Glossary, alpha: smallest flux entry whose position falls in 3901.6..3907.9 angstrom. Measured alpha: 26.8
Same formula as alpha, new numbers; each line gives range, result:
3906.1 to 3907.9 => 27.3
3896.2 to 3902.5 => 24.5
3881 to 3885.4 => 19.5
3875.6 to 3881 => 22.7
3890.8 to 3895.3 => 25.1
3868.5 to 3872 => 31.4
